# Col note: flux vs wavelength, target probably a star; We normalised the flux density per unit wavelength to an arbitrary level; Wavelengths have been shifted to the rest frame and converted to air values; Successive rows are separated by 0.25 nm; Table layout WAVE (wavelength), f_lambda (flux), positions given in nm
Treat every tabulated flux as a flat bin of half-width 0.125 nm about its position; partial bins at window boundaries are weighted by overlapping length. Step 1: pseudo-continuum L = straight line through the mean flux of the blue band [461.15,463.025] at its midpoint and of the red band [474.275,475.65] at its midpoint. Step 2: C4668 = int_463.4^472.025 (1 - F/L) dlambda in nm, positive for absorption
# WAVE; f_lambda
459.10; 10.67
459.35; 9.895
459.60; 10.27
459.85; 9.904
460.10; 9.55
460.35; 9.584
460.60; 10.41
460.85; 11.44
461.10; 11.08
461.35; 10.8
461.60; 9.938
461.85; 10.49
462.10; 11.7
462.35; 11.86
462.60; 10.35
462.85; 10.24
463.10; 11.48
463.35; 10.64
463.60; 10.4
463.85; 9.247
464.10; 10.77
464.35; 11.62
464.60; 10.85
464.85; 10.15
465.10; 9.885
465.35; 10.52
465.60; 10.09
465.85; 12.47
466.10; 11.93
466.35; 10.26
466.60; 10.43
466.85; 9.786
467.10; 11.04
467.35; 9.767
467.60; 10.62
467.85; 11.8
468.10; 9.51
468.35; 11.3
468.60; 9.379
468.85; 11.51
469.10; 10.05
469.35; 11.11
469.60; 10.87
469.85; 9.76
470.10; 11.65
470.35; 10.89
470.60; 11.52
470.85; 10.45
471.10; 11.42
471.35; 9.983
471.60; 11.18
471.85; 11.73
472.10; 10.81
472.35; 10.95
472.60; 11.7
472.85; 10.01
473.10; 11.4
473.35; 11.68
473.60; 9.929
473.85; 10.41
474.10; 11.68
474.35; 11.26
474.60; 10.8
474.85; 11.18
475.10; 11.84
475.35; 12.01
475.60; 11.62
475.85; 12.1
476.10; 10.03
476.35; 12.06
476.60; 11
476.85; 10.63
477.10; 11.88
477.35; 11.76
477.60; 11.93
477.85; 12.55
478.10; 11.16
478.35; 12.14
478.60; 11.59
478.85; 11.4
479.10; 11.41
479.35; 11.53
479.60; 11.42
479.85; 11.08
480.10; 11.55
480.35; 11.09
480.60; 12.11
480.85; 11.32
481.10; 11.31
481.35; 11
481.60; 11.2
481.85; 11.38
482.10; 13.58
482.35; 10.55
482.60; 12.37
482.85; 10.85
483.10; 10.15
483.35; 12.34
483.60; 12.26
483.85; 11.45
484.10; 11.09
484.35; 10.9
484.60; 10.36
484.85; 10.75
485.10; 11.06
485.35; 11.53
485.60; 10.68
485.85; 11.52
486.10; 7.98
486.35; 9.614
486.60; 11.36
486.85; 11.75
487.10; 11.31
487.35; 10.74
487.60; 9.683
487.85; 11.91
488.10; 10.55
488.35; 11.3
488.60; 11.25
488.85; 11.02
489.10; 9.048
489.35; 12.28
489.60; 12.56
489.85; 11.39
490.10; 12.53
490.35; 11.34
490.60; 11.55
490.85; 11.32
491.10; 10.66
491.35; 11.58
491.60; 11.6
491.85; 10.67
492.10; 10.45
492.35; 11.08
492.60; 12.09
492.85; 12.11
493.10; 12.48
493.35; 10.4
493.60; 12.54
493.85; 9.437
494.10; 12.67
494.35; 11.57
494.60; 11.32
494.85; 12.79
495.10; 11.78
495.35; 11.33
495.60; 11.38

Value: 0.30 nm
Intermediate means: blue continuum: 10.8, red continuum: 11.4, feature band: 10.7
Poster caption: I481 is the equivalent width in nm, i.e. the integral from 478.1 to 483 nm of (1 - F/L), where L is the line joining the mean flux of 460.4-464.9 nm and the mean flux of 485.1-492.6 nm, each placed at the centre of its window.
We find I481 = -0.244 nm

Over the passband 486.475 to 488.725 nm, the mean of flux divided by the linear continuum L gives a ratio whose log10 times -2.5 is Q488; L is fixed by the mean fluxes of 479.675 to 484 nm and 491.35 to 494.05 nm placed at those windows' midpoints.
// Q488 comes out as 0.031 mag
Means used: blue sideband 11.5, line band 11.1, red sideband 11.3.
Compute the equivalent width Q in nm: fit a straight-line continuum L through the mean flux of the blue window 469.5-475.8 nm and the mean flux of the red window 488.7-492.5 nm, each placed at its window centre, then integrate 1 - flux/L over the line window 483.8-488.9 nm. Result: 0.18 nm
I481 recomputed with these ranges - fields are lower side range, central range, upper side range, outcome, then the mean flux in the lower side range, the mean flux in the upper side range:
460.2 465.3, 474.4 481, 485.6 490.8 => -0.39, 10.6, 11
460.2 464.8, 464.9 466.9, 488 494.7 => 0.02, 10.7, 11.4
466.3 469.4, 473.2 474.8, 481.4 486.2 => -0.03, 10.5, 11.2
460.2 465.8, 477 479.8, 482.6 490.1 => -0.20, 10.6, 11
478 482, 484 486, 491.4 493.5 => 0.08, 11.4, 11.4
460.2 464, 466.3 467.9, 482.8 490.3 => 0.04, 10.6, 11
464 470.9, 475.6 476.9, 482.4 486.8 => -0.05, 10.7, 11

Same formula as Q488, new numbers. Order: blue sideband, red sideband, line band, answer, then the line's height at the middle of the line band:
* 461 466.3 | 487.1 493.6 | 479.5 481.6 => -0.024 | 11.1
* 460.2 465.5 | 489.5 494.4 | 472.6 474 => 0.015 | 10.9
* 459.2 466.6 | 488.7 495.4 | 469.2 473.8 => -0.007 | 10.9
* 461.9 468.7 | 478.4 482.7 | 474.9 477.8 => -0.024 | 11.3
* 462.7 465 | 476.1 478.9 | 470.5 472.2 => 0.012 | 11.1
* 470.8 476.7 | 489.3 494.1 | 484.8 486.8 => 0.077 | 11.4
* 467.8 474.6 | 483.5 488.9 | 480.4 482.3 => -0.071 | 10.9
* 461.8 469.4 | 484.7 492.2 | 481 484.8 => -0.041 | 10.9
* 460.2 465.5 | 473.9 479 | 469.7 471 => 0.025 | 11.1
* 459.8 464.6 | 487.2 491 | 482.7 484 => -0.031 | 11.1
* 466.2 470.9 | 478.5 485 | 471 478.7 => -0.031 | 11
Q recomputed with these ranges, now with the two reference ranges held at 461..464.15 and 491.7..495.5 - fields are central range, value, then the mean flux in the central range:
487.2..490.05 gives 0.069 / 11.1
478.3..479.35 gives -0.044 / 11.6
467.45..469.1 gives 0.033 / 10.6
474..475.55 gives -0.064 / 11.5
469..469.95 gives 0.035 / 10.5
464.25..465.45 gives 0.018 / 10.6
